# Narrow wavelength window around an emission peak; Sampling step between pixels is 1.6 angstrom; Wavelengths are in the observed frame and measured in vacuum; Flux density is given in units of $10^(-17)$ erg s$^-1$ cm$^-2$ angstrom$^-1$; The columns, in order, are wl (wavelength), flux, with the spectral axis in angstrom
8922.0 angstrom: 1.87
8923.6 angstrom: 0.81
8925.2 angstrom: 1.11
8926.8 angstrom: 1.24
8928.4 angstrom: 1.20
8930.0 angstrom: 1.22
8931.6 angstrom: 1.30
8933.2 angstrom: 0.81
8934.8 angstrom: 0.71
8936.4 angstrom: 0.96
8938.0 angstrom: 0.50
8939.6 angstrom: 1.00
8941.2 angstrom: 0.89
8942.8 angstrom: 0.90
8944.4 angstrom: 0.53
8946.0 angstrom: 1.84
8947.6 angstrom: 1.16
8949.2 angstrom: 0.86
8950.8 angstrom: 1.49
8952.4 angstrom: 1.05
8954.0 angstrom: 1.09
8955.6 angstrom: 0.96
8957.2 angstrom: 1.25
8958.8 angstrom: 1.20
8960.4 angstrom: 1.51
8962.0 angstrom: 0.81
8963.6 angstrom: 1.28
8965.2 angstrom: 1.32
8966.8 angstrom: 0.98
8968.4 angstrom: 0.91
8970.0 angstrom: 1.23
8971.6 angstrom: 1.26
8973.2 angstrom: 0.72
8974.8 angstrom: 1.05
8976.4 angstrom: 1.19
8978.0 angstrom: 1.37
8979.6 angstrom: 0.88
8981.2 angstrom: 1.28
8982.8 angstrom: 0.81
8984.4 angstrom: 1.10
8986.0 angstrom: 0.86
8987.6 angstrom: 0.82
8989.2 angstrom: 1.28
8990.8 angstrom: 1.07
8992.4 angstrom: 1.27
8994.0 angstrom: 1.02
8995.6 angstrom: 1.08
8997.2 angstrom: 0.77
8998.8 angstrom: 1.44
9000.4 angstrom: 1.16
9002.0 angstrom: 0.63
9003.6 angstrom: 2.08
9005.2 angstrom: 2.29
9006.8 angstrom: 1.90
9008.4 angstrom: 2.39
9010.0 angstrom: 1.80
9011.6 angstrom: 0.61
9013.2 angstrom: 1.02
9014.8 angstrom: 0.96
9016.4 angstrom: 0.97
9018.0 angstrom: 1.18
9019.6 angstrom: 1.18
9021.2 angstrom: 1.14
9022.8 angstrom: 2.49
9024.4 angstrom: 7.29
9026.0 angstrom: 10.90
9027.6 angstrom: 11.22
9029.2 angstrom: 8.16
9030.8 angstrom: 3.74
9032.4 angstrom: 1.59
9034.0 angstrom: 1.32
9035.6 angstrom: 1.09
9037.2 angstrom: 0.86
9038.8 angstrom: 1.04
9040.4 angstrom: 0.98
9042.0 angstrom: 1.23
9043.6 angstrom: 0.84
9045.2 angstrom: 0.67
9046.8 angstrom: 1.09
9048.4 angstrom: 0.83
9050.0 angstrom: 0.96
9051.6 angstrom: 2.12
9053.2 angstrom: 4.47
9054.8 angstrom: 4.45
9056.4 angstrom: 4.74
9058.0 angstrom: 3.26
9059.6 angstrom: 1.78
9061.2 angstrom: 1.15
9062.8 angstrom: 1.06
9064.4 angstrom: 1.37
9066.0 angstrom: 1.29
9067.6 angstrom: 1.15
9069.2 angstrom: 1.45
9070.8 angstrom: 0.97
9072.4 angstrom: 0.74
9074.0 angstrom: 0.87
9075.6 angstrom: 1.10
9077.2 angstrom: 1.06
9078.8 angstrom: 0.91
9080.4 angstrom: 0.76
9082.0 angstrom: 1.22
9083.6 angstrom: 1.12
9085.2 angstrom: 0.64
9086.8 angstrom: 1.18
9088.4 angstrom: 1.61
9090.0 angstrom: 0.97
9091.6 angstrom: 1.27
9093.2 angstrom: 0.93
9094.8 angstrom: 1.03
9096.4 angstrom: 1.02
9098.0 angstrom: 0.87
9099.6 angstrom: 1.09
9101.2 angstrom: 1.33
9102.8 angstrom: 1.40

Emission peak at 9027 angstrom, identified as H-alpha 6563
